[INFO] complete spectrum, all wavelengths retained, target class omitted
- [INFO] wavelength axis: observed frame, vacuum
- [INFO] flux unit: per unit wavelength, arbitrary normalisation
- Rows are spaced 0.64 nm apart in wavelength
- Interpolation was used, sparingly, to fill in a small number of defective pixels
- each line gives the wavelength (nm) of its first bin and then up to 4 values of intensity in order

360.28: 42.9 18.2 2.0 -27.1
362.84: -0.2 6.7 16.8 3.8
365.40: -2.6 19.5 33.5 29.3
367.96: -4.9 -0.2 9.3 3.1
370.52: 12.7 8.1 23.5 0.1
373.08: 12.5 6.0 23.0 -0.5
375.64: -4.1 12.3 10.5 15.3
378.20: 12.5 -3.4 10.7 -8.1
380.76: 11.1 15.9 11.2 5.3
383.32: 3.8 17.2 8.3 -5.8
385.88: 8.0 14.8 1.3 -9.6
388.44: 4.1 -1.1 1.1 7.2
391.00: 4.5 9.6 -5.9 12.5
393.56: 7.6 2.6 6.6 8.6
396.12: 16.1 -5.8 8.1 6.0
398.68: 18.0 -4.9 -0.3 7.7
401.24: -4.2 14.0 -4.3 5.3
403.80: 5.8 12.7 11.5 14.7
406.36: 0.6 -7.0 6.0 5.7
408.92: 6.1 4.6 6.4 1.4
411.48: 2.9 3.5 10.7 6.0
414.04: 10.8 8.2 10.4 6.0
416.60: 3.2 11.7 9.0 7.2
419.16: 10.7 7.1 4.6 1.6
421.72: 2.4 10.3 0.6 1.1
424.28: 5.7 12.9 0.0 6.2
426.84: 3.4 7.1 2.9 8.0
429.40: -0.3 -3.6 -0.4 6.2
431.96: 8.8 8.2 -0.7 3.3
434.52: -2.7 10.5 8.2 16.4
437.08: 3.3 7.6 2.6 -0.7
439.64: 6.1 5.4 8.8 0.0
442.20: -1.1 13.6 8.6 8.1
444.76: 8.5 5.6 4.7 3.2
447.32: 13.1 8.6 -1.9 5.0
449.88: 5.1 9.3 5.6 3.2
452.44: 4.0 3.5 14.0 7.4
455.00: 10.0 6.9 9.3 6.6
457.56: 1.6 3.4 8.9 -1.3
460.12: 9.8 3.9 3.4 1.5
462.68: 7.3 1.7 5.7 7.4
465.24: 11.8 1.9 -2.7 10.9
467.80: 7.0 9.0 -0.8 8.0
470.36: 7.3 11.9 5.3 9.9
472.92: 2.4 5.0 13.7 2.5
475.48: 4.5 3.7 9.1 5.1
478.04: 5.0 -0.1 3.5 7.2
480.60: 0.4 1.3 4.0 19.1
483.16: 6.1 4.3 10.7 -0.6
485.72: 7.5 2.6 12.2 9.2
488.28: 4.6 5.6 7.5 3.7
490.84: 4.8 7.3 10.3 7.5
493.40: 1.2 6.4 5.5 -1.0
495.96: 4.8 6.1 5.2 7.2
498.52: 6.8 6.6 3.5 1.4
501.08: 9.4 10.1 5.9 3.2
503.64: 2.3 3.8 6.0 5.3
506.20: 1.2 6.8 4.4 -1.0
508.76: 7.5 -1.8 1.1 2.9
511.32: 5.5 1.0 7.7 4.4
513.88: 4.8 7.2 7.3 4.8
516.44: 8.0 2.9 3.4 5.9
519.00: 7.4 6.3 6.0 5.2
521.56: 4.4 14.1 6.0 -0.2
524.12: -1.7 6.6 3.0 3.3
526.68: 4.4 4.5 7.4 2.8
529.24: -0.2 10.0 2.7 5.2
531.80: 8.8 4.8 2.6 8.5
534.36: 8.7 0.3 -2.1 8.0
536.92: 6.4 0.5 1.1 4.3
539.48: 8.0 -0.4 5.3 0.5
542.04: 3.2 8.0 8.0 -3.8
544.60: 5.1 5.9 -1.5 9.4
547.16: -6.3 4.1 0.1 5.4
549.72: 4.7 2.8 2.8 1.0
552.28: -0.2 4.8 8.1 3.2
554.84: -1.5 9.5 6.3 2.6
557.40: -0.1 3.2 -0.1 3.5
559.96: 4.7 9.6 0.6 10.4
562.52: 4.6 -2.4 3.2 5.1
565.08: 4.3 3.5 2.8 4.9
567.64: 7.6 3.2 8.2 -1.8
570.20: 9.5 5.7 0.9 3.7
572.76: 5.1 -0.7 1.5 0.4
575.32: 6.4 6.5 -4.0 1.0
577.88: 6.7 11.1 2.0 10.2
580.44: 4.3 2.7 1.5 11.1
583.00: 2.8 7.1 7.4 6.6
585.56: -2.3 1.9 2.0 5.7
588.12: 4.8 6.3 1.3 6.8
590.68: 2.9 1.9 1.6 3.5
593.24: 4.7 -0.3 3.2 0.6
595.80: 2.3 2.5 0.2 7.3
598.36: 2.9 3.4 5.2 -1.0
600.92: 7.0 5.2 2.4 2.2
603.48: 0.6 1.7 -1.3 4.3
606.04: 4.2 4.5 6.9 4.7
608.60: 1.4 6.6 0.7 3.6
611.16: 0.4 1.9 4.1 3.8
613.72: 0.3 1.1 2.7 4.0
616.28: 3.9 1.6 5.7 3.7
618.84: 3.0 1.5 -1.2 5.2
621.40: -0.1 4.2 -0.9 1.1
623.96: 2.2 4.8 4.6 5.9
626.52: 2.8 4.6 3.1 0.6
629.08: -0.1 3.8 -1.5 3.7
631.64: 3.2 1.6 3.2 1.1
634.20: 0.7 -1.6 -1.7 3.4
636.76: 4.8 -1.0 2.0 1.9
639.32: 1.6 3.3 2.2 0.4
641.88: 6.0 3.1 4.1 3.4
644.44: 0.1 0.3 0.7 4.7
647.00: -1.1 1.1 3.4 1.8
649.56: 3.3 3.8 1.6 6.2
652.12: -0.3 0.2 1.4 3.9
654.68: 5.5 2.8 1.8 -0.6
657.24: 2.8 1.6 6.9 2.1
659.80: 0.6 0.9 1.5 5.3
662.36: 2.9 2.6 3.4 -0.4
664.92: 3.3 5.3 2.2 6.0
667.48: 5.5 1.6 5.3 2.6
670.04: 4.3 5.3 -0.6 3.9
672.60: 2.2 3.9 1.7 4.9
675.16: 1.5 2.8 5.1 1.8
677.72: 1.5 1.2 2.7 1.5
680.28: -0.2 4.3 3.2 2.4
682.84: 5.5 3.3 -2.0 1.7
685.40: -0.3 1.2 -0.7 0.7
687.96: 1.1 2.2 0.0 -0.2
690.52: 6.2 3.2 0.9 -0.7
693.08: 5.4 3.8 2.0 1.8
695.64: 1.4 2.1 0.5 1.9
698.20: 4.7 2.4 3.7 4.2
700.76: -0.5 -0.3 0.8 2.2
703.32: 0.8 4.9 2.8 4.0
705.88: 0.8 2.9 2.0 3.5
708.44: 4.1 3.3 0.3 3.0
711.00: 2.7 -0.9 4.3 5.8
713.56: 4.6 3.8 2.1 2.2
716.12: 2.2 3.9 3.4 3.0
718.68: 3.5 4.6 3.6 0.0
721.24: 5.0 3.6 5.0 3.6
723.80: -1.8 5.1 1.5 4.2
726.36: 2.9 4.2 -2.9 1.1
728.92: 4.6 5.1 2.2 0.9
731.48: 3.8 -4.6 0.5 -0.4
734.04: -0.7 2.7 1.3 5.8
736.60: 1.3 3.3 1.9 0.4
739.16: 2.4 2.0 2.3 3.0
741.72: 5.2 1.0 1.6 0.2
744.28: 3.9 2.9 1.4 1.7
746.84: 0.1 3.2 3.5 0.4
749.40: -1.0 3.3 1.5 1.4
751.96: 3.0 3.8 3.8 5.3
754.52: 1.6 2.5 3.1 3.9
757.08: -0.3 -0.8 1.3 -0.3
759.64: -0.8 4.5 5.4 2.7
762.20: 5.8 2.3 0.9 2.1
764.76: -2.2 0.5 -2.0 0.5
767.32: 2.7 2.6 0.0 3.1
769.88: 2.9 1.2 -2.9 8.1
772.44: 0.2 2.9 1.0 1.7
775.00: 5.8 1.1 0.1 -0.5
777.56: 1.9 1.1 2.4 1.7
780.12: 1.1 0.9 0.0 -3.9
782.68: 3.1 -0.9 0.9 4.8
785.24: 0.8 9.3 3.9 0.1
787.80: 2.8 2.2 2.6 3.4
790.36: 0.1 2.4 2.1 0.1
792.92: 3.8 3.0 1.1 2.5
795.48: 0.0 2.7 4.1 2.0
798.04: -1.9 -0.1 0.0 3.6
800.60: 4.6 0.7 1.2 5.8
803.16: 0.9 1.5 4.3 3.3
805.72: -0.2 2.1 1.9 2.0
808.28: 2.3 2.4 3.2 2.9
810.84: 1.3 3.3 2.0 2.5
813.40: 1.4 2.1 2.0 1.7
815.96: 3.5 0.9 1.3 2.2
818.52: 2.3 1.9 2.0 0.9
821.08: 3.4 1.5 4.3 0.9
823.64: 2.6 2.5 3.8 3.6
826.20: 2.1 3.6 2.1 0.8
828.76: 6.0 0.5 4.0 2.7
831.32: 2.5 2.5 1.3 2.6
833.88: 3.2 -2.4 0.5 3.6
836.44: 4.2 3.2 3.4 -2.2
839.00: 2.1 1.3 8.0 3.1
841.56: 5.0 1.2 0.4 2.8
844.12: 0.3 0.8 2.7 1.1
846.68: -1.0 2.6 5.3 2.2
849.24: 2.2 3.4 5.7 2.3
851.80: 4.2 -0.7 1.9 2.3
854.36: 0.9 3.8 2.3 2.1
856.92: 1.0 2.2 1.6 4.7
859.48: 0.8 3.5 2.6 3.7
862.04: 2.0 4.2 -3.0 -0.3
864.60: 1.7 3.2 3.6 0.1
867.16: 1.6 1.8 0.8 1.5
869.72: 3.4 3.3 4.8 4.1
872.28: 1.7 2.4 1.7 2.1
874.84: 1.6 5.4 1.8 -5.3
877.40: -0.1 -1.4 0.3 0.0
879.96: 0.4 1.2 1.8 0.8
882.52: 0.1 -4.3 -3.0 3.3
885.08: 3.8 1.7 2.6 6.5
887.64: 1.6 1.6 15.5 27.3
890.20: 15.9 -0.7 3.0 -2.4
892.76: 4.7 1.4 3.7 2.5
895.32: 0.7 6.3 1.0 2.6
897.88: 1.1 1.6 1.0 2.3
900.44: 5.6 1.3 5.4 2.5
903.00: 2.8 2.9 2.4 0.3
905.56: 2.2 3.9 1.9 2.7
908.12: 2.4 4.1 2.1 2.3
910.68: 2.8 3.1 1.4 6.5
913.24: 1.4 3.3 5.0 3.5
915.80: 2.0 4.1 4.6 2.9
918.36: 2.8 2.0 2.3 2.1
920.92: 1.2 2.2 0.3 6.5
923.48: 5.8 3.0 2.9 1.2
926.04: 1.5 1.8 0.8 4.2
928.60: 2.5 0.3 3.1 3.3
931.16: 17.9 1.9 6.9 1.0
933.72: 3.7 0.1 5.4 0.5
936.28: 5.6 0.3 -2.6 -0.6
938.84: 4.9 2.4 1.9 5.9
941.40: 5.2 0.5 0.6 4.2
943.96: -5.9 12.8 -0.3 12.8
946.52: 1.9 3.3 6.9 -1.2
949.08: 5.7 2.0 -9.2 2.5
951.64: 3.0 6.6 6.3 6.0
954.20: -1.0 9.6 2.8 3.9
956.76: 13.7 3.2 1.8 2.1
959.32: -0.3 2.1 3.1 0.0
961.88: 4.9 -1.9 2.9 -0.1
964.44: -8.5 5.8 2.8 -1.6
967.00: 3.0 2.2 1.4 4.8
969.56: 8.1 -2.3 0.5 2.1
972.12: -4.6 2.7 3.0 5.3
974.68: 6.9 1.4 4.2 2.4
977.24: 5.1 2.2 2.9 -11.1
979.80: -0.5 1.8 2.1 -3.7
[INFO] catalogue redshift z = 1.39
